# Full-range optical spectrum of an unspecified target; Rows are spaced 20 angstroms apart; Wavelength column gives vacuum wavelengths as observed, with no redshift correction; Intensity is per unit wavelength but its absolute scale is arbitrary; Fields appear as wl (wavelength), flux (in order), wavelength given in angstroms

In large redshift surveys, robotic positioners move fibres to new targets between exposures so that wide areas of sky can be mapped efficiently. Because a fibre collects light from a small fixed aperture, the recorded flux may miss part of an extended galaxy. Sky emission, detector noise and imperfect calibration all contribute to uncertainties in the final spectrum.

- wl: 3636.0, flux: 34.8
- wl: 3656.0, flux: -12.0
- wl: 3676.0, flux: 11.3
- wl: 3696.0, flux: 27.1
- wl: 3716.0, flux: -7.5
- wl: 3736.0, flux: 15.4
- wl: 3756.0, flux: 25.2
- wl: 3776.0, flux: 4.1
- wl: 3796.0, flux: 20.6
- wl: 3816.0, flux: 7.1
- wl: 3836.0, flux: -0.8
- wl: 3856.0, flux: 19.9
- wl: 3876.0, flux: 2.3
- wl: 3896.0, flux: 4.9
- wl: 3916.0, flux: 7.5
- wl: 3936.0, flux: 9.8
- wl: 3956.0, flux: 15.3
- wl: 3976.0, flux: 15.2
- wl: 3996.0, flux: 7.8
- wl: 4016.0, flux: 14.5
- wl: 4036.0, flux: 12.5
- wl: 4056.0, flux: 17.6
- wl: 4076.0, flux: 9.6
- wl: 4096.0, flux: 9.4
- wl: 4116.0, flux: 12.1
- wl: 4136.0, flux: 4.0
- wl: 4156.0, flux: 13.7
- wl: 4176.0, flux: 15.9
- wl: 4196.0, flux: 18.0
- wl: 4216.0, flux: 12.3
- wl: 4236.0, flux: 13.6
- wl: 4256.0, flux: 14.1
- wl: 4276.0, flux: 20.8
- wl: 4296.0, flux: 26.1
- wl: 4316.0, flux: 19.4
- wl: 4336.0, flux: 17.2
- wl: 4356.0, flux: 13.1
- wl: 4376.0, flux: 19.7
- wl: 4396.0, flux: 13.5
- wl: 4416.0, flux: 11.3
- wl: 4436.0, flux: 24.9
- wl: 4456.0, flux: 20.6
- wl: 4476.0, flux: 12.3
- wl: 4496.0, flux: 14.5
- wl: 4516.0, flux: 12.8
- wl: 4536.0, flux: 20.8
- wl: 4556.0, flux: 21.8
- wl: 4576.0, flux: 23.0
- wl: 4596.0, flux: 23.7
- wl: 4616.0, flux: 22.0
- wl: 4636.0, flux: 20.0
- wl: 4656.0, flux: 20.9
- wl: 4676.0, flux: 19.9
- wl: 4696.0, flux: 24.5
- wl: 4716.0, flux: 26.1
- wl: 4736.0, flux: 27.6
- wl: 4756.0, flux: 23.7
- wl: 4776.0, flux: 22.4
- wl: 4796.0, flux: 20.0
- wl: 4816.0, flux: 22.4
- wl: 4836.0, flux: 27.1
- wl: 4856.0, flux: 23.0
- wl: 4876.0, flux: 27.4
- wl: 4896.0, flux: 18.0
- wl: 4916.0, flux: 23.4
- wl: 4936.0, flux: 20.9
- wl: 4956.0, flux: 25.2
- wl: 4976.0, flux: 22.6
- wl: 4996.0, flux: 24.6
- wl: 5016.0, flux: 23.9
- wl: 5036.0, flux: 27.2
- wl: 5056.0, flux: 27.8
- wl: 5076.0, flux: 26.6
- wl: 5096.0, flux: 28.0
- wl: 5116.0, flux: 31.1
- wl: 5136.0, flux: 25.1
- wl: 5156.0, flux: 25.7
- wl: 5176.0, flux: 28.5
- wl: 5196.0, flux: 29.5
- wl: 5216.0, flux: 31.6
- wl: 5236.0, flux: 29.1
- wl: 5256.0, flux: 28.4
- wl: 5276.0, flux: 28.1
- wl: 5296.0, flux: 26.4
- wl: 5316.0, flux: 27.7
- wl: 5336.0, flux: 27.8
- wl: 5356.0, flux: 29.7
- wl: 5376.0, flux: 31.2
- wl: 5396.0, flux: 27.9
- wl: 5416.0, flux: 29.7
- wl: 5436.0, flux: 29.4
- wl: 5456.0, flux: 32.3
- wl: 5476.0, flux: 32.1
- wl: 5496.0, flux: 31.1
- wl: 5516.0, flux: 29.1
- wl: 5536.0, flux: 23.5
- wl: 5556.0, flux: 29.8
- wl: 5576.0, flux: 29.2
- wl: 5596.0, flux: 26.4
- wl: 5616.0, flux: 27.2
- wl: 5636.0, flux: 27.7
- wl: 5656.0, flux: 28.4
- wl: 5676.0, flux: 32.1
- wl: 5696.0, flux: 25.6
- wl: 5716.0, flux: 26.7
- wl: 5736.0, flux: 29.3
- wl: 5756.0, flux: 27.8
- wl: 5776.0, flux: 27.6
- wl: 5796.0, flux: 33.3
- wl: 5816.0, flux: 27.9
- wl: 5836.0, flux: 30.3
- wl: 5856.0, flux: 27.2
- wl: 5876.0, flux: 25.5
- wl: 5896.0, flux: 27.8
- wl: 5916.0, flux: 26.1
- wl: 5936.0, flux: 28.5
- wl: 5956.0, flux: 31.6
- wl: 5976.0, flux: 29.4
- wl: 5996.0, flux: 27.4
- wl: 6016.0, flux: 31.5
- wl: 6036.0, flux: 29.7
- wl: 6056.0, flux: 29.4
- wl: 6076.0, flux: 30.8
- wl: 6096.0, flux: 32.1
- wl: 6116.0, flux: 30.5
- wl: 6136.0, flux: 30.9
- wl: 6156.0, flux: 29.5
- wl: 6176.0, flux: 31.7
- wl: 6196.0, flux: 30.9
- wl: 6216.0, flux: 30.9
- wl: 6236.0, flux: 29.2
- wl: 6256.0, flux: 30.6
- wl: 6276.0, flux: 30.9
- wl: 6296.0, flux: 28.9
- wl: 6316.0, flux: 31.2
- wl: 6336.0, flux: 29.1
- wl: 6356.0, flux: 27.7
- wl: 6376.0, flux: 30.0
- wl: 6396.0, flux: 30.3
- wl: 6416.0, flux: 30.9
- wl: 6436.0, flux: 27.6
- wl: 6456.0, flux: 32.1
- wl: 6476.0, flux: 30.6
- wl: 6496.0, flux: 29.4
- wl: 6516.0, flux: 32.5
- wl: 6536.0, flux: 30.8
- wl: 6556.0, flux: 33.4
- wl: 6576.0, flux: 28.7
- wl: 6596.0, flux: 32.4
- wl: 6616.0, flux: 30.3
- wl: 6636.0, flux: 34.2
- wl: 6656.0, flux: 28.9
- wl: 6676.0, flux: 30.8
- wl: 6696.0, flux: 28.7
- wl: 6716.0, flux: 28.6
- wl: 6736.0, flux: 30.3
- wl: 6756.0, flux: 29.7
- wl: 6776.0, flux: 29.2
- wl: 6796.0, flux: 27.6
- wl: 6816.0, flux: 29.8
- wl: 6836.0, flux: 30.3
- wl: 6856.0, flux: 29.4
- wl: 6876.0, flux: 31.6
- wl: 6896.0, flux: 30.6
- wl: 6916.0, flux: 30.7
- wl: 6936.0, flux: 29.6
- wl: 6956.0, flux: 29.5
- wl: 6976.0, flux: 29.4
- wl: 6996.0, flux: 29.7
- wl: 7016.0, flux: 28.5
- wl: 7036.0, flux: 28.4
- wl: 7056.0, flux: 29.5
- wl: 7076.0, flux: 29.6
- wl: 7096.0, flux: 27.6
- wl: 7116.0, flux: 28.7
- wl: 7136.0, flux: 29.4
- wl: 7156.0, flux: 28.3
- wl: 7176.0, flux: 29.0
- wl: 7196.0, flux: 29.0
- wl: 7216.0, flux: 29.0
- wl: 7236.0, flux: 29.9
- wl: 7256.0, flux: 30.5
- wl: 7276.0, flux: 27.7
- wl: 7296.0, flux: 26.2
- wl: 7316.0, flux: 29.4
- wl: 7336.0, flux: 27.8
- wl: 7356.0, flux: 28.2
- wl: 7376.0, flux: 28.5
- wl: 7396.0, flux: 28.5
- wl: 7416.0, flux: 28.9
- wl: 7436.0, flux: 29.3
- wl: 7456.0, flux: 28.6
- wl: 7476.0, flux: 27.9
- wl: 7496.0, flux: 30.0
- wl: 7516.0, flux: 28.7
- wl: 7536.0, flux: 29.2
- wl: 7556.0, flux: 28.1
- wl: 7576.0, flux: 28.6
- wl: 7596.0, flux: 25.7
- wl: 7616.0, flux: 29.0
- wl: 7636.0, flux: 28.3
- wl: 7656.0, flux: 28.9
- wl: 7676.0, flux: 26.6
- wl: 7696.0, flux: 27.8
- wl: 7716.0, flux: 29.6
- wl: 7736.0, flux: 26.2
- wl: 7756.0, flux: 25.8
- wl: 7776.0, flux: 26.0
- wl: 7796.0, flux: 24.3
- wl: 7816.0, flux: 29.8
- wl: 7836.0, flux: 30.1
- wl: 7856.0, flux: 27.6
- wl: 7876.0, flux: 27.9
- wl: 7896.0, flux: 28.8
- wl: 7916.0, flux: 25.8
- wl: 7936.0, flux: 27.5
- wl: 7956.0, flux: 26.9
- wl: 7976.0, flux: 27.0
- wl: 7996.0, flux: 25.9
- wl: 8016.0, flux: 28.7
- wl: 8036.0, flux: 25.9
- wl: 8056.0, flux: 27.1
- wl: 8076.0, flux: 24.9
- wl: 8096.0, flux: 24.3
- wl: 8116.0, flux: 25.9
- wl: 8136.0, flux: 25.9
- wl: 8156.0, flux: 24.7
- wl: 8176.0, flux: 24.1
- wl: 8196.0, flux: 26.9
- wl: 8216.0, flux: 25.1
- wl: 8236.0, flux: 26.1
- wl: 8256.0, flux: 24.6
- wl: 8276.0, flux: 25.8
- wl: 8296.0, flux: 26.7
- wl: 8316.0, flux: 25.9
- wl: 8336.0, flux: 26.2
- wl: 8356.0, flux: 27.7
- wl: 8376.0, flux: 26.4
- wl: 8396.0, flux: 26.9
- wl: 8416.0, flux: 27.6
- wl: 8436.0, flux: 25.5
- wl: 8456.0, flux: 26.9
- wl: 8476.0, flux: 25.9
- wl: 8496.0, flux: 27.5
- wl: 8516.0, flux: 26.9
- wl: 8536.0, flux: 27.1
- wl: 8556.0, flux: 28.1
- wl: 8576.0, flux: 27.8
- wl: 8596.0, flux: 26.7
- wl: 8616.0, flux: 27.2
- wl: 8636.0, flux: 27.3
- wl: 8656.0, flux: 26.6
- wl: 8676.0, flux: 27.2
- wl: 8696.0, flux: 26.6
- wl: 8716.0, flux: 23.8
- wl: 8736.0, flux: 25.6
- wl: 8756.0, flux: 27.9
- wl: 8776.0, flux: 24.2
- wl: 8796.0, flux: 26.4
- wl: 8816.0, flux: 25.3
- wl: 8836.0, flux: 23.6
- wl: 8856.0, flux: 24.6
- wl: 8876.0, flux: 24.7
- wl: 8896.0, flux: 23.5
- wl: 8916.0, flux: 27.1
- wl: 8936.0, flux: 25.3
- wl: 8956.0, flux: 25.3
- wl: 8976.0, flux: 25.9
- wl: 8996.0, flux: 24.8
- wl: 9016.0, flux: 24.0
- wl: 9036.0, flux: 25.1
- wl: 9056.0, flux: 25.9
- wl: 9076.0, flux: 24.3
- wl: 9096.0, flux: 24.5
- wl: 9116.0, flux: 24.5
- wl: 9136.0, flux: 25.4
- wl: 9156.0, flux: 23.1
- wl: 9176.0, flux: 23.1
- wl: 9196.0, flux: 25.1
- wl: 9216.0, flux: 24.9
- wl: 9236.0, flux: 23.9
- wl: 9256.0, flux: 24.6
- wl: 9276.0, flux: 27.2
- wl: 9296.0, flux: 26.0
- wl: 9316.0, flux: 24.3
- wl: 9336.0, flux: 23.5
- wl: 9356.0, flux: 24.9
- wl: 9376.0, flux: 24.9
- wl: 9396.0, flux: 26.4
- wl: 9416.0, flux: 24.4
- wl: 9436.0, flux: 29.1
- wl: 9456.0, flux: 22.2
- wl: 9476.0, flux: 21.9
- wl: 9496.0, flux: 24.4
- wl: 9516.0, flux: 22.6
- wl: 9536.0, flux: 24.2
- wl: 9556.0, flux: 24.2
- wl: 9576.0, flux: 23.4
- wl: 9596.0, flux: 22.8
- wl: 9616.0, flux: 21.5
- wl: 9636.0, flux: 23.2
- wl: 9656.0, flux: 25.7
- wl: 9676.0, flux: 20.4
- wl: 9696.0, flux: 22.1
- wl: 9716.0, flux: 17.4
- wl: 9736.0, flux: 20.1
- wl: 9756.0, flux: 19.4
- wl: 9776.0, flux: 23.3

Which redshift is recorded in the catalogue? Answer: 0.137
